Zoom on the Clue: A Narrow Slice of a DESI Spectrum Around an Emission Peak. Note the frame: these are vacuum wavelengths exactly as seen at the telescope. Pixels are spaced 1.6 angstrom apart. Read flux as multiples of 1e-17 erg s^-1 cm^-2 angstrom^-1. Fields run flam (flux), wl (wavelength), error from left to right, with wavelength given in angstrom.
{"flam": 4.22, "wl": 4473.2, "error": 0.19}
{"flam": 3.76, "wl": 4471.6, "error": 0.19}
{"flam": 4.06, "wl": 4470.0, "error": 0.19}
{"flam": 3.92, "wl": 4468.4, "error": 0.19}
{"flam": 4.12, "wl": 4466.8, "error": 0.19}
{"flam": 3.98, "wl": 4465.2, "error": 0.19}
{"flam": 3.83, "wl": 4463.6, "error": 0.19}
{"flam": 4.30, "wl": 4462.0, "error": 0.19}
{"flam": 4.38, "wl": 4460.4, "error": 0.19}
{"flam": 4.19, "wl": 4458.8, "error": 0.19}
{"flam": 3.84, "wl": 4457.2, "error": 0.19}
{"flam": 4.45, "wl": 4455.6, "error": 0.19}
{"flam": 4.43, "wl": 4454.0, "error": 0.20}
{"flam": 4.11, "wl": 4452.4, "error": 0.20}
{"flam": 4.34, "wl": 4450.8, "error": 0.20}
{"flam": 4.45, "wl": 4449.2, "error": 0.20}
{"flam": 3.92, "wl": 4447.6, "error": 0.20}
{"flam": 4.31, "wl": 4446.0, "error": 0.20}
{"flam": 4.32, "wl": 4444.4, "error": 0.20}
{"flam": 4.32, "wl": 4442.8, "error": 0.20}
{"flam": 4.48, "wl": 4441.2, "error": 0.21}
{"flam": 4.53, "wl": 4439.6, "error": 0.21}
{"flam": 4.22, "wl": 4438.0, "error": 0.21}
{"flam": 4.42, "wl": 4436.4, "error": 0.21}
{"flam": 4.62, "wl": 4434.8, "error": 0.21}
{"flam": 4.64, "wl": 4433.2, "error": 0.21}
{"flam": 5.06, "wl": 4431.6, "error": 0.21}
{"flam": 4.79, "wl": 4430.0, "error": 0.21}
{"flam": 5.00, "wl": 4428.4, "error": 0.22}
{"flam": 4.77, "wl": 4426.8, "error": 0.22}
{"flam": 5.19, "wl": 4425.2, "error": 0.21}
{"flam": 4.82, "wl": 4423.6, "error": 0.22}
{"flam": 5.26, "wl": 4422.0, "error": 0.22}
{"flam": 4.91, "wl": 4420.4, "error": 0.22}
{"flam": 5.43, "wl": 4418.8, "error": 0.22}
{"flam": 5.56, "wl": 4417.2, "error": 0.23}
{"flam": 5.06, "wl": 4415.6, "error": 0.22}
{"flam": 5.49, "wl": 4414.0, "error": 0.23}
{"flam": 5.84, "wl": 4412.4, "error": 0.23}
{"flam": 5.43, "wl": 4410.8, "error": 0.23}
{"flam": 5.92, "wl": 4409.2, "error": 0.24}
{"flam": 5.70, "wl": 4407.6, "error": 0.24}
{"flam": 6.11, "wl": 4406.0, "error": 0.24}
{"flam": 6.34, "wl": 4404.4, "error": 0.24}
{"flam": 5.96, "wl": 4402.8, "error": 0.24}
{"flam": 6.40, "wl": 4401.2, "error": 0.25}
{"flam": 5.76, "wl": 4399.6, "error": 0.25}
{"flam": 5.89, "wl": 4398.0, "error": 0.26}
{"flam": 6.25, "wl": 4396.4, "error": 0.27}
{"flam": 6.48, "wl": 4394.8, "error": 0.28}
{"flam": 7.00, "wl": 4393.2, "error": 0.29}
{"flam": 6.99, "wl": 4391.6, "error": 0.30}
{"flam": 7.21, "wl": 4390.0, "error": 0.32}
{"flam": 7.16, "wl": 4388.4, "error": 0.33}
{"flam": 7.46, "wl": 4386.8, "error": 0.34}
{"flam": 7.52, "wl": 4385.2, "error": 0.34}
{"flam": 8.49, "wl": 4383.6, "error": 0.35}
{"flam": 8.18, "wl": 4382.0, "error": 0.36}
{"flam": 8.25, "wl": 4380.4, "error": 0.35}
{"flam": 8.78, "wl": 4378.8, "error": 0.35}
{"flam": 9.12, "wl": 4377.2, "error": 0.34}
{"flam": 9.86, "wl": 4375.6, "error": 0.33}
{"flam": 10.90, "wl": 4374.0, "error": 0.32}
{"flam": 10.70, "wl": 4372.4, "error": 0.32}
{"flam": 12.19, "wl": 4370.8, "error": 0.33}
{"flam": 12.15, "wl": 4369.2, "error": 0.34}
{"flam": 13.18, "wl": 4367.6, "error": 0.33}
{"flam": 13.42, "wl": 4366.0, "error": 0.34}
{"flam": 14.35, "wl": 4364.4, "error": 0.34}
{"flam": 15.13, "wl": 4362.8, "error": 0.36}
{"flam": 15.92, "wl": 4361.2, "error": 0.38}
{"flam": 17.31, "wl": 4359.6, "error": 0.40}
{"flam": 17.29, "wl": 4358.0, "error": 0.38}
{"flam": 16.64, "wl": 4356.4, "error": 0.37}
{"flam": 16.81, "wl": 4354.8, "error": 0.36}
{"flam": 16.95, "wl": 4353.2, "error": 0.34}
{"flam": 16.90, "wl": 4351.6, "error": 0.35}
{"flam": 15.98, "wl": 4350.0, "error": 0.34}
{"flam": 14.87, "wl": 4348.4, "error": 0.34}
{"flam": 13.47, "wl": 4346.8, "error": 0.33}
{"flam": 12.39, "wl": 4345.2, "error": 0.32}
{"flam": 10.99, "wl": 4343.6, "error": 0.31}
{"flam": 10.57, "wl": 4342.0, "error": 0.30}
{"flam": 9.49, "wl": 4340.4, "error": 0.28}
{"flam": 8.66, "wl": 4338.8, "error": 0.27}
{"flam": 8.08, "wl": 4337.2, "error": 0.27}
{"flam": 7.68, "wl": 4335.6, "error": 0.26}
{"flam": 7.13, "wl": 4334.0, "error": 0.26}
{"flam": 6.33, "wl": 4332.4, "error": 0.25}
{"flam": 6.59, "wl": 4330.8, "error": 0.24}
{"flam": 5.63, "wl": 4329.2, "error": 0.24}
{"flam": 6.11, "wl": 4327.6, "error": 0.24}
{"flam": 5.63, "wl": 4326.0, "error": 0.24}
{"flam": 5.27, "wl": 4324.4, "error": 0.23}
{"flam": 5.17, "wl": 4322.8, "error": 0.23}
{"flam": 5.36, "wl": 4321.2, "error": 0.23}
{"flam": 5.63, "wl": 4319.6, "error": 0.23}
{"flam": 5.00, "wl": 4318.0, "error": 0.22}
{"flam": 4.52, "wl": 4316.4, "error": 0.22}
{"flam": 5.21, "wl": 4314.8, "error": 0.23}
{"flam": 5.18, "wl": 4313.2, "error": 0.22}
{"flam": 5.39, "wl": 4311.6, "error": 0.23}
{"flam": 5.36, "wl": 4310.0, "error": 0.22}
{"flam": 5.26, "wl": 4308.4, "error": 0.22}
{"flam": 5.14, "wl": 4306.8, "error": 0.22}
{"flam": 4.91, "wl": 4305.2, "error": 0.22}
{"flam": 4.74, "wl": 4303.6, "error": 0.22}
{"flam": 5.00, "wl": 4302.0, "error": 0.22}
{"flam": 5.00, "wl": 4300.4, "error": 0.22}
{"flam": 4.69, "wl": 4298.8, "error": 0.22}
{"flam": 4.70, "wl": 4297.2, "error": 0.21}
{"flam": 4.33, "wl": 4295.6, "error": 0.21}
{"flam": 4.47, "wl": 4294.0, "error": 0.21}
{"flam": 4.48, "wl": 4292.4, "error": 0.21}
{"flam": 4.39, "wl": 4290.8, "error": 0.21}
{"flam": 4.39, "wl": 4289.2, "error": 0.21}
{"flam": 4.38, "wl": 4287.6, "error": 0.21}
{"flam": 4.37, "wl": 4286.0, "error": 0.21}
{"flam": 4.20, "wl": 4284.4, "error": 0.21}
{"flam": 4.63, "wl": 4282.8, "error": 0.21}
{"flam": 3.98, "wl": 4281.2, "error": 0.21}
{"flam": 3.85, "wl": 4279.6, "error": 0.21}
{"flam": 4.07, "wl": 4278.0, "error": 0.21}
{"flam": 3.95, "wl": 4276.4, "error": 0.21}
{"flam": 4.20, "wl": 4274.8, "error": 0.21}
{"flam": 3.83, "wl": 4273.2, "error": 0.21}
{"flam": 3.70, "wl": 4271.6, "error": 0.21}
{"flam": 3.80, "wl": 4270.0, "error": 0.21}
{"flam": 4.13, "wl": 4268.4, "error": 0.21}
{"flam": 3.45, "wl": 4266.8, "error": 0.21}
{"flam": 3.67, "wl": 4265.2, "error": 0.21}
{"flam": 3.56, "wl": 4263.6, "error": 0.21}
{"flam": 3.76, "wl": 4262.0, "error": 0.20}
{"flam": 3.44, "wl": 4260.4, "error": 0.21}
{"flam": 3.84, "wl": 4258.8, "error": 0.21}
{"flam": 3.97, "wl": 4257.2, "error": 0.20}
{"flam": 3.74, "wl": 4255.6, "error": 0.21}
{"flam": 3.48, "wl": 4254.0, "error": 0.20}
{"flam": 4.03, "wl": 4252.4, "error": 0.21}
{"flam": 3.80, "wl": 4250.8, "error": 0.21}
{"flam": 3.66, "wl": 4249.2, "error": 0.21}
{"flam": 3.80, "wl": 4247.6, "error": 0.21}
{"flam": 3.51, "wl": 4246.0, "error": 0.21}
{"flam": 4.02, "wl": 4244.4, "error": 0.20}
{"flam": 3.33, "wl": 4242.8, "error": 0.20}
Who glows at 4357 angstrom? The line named C IV 1549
